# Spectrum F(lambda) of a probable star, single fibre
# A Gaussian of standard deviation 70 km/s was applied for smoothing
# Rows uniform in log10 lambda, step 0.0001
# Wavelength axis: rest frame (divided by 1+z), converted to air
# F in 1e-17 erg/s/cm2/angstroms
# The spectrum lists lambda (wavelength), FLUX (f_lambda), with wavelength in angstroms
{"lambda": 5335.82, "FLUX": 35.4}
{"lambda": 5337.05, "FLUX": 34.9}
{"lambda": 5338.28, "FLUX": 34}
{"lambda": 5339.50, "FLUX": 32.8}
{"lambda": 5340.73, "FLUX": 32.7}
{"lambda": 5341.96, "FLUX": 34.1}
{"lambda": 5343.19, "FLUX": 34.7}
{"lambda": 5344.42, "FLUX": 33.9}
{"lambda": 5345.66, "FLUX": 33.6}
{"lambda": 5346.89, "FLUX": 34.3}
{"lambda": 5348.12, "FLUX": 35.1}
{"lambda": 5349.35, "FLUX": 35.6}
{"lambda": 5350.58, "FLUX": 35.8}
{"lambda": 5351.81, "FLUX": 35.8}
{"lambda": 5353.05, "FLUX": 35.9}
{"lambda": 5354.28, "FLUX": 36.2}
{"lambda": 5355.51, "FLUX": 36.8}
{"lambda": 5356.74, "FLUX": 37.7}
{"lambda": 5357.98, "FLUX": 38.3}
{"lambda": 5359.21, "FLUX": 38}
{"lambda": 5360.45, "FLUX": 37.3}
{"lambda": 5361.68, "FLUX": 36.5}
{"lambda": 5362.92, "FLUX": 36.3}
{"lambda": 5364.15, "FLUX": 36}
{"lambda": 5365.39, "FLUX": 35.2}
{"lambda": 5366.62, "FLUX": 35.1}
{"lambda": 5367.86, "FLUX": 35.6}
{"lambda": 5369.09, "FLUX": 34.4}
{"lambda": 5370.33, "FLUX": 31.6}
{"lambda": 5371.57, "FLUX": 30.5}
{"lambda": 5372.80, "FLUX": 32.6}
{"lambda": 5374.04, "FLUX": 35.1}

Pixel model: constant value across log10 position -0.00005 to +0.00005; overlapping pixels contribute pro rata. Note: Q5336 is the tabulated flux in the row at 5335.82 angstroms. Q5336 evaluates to 35.4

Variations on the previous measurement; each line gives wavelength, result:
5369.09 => 34.4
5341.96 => 34.1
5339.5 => 32.8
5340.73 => 32.7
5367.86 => 35.6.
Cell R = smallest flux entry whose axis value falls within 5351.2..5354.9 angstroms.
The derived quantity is 35.8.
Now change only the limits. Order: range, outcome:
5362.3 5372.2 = 30.5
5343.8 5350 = 33.6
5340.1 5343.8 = 32.7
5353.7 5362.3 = 36.2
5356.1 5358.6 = 37.7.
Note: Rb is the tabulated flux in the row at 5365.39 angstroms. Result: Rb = 35.2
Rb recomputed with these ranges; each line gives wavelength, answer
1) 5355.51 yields 36.8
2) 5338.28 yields 34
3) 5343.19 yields 34.7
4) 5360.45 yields 37.3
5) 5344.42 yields 33.9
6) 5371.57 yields 30.5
